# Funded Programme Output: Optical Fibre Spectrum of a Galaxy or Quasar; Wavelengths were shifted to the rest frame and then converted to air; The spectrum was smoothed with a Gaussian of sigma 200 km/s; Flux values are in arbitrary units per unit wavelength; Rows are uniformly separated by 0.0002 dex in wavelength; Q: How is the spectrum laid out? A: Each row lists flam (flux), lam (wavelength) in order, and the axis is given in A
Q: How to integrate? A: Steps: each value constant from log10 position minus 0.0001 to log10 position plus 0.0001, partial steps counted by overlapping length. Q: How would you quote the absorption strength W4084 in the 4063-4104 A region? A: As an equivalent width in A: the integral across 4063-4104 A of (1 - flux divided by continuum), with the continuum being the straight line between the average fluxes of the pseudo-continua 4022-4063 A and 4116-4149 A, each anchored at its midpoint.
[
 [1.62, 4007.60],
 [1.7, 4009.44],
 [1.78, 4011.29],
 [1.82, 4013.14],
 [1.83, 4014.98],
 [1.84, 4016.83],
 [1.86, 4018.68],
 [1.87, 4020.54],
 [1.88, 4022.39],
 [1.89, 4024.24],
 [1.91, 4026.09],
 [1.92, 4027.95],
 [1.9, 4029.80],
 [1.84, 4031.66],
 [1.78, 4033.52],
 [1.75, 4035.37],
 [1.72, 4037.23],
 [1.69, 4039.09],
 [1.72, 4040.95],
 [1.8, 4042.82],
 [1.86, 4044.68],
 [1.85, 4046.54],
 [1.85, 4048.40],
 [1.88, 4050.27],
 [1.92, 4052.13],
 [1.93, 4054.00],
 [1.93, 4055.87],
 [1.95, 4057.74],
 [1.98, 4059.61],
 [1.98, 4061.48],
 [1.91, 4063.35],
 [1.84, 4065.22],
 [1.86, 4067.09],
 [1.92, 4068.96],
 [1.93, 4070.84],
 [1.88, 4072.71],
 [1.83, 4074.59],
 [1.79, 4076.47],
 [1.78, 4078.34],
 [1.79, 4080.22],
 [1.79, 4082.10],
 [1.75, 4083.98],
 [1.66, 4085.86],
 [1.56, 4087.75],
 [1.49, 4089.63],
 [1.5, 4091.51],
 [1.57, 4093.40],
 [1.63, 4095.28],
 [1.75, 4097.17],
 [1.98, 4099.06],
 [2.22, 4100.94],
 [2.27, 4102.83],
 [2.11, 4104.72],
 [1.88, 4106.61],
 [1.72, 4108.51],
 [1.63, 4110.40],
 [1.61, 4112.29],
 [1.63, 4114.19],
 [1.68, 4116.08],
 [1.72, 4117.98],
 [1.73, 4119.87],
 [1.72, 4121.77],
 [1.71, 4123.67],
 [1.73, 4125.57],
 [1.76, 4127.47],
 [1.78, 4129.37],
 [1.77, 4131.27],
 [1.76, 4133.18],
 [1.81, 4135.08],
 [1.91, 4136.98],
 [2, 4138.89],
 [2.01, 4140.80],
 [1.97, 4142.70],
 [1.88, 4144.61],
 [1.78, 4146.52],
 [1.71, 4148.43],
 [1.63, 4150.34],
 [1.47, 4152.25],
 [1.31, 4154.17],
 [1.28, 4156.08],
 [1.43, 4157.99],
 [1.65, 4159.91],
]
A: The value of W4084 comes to 0.70 A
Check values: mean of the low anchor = 1.86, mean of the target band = 1.81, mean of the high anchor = 1.81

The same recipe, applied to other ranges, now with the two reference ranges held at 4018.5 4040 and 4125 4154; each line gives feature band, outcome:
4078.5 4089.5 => 0.67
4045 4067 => -1.04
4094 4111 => -1.01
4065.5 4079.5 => -0.30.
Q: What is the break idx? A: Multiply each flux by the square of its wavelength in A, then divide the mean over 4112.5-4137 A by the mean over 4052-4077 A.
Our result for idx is 0.94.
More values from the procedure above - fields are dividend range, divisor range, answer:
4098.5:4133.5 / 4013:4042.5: 1.04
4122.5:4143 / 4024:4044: 1.06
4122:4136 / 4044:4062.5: 0.95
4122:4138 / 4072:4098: 1.07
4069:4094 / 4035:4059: 0.95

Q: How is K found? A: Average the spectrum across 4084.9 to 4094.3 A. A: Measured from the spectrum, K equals 1.56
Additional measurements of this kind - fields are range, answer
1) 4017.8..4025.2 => 1.88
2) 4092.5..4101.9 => 1.83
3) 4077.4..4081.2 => 1.79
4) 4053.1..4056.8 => 1.93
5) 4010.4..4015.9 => 1.81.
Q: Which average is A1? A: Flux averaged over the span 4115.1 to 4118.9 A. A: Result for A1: 1.7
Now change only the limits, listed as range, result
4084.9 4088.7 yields 1.61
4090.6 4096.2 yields 1.57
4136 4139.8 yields 1.95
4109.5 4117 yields 1.64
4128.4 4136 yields 1.78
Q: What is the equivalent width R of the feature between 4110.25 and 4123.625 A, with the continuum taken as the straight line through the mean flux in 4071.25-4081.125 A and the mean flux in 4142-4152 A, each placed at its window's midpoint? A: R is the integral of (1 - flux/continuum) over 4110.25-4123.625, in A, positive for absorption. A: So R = 0.82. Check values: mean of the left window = 1.82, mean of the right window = 1.77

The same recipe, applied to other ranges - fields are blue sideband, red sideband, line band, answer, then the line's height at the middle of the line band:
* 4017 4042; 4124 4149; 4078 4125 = 2.0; 1.83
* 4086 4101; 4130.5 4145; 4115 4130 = 0.8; 1.82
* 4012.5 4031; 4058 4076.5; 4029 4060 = 0.7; 1.89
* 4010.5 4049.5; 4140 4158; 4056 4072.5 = -1.3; 1.78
